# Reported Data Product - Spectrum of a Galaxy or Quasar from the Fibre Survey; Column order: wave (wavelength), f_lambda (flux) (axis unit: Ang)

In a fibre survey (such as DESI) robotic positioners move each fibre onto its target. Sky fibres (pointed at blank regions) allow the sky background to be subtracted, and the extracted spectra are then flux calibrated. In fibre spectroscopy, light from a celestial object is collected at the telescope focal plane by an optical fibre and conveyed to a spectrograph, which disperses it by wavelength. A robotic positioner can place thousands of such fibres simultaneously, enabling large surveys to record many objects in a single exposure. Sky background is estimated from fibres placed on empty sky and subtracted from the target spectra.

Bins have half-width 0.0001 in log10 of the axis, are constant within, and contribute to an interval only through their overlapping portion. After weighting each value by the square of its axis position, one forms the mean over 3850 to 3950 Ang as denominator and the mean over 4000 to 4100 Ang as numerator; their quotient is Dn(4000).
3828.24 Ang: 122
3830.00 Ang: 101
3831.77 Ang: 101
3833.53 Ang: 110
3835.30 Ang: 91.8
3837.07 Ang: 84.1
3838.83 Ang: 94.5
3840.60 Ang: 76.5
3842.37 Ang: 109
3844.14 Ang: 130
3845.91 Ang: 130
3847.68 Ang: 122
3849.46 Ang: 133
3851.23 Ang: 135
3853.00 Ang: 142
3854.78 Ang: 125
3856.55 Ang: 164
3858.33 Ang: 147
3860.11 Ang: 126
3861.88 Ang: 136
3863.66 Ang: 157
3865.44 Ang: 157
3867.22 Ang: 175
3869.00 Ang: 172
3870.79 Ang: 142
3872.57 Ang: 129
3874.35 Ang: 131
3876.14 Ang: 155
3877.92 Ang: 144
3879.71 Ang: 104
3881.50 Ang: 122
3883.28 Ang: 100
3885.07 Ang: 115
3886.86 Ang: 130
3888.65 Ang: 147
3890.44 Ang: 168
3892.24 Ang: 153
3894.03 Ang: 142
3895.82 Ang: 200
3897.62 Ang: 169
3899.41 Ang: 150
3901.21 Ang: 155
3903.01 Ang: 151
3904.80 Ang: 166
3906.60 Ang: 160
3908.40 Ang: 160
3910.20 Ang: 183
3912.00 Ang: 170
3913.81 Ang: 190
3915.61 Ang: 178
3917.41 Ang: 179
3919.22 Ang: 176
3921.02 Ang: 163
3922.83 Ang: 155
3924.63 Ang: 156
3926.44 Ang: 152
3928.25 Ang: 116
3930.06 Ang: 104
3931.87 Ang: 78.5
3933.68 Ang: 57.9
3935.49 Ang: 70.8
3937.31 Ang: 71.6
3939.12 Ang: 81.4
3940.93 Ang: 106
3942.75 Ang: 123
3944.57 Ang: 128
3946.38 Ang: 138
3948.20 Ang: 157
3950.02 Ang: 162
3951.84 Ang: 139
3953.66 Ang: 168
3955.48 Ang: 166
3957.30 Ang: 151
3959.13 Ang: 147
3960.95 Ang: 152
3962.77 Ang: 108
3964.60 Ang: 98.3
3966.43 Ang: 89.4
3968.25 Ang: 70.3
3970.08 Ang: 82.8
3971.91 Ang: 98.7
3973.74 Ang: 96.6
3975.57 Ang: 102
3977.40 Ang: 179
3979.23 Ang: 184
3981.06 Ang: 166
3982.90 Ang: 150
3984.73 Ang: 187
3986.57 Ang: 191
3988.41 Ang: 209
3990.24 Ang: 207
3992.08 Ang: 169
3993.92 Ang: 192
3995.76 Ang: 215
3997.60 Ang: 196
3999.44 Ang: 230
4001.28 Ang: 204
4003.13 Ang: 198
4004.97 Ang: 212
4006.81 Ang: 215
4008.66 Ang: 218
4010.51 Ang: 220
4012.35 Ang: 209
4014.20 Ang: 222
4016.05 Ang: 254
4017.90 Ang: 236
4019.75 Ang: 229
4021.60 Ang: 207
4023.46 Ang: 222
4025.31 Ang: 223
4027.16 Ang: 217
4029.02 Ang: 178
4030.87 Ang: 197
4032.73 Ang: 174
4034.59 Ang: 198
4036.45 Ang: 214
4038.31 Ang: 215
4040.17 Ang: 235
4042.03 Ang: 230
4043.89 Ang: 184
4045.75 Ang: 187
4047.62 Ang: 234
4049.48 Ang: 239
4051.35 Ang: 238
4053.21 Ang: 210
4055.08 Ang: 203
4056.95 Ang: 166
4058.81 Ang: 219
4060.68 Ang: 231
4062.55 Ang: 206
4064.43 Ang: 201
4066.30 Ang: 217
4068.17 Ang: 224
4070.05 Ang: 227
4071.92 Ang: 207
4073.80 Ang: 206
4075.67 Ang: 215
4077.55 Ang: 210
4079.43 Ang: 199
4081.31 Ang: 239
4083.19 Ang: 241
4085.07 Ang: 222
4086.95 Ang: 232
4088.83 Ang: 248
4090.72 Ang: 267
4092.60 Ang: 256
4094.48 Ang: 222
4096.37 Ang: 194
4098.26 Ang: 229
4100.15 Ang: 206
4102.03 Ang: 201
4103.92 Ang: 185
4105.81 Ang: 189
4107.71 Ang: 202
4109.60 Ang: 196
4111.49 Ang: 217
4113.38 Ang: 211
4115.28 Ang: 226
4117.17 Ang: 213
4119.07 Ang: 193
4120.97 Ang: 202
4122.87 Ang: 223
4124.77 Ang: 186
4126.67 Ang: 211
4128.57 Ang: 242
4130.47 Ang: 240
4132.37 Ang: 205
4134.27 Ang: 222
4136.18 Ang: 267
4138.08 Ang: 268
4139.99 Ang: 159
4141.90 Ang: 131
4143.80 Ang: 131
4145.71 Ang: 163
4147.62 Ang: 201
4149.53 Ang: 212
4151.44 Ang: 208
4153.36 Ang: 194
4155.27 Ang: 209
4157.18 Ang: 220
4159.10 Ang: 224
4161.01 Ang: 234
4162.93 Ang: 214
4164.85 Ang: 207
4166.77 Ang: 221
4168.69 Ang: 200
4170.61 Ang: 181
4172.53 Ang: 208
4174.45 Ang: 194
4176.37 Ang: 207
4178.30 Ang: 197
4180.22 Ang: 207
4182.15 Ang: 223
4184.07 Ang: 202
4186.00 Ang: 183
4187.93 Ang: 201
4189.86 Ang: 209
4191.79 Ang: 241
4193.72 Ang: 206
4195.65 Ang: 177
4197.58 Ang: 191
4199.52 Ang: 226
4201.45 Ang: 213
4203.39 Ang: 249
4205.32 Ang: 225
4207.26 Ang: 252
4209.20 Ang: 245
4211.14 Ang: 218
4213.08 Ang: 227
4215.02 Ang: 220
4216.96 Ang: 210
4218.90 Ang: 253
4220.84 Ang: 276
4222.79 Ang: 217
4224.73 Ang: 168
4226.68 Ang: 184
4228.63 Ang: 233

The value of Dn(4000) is 1.7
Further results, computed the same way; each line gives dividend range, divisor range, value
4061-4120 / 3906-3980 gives 1.76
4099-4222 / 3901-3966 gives 1.70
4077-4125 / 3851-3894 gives 1.72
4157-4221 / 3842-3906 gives 1.76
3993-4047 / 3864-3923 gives 1.46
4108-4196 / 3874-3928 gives 1.52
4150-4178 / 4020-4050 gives 1.06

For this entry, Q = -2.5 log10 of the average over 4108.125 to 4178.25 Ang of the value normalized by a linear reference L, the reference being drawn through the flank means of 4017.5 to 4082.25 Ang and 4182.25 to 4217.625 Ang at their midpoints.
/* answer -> 0.04 mag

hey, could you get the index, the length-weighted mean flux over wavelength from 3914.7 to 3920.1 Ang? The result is 178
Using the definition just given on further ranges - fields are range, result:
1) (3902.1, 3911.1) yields 164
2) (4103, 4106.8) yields 187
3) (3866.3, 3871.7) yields 163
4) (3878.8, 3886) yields 110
